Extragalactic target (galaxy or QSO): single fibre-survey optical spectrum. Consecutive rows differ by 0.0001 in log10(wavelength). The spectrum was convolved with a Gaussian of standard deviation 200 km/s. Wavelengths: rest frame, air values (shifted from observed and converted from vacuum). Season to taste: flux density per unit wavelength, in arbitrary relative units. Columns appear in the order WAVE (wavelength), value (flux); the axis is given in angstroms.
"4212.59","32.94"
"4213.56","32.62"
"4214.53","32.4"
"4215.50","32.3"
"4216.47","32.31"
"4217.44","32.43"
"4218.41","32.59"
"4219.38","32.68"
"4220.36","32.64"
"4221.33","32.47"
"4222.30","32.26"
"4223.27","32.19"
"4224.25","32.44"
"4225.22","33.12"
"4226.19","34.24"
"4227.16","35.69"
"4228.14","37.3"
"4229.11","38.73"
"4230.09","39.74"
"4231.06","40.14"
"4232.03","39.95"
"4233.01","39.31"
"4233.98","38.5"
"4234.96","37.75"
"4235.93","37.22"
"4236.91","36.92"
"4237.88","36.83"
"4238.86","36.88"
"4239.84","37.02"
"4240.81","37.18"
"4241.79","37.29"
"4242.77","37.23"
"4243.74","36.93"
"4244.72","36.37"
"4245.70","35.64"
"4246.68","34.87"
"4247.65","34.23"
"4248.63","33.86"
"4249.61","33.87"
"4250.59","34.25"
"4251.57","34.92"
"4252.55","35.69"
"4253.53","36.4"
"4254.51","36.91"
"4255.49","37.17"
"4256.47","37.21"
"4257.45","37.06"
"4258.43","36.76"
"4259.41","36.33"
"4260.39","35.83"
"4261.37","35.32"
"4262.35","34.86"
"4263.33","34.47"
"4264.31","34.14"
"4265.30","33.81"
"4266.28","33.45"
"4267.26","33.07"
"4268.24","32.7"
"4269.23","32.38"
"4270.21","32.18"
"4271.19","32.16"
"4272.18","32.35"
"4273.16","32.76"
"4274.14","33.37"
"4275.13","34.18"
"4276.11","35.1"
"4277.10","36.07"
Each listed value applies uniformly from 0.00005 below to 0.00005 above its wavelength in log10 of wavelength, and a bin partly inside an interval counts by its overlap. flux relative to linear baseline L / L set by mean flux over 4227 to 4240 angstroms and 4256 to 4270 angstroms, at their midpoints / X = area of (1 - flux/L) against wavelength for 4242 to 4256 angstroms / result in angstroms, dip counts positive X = 0.3 angstroms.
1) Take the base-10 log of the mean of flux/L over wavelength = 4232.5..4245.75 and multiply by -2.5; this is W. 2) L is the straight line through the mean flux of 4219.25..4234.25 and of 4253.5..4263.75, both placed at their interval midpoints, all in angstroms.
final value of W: -0.04 mag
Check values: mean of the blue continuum 35.7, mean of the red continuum 36.2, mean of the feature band 37.3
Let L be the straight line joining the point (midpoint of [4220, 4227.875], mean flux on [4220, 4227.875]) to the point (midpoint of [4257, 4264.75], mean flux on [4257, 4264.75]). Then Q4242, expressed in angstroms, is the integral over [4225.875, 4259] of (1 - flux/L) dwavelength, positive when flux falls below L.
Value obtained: -2.3 angstroms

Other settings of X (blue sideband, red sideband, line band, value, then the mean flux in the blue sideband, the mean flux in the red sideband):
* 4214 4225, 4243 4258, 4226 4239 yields -1.6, 32.4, 35.7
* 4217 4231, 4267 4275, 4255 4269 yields -0.9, 34.4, 32.7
